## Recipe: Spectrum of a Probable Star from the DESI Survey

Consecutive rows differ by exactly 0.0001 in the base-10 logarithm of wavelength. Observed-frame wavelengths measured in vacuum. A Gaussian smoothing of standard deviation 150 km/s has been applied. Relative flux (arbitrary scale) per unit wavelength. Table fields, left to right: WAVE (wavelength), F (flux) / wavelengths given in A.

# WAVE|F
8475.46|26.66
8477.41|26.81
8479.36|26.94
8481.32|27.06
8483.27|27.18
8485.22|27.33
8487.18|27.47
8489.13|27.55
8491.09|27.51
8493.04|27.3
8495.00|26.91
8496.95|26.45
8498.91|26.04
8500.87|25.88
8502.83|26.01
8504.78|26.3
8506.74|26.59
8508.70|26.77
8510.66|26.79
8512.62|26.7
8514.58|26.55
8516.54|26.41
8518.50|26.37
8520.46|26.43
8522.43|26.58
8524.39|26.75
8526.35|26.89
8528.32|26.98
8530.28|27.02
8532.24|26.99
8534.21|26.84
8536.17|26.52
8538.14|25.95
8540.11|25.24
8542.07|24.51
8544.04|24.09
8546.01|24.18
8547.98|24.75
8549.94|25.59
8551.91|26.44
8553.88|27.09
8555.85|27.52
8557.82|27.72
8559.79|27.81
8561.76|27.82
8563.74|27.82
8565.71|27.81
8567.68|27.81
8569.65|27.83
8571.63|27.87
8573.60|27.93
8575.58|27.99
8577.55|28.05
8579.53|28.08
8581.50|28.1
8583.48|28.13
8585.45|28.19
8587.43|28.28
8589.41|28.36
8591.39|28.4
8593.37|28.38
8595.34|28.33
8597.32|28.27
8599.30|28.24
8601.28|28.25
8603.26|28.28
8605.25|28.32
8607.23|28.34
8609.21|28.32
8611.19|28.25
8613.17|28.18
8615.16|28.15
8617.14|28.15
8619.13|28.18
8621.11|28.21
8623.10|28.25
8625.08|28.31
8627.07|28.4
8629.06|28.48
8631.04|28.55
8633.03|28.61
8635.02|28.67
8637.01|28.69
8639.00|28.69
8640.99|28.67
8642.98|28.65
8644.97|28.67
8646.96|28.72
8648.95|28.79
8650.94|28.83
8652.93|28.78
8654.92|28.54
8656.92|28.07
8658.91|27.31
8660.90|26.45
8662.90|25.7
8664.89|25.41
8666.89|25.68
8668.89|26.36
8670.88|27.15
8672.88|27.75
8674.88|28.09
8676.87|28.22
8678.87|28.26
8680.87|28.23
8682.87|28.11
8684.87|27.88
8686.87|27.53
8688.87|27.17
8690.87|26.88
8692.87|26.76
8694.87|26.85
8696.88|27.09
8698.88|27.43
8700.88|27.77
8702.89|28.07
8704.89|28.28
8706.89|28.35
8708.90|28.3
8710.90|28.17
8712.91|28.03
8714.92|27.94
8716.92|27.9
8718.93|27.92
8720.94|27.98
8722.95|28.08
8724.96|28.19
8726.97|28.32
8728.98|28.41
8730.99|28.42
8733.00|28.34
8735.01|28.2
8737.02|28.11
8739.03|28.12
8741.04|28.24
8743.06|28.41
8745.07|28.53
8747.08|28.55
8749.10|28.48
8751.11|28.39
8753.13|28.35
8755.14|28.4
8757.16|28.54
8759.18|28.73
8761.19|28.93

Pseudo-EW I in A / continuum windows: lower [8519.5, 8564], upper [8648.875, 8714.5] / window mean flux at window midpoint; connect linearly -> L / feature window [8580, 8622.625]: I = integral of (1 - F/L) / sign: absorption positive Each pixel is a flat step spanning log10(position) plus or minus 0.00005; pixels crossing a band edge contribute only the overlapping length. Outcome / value -2.2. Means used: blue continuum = 26.4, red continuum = 27.6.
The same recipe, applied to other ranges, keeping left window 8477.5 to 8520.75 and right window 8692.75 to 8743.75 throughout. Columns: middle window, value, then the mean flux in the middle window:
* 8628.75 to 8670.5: -0.4 A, 27.9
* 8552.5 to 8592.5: -1.1 A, 27.9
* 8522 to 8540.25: 0.2 A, 26.6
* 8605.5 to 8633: -0.9 A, 28.3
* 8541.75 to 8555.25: 0.9 A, 25.3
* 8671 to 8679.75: -0.1 A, 28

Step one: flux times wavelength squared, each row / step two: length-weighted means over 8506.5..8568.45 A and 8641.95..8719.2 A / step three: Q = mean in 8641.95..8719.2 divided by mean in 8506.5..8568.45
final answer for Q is 1.08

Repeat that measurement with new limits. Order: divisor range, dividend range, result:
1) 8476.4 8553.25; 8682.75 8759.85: 1.11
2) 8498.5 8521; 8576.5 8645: 1.10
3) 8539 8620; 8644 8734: 1.03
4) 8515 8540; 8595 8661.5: 1.09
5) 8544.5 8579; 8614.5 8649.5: 1.07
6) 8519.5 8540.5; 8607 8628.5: 1.08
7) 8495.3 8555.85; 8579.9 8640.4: 1.10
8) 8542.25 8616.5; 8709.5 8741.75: 1.05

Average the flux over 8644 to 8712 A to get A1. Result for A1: 27.6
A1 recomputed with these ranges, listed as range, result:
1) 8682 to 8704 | 27.4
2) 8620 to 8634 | 28.4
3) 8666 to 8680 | 27.4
